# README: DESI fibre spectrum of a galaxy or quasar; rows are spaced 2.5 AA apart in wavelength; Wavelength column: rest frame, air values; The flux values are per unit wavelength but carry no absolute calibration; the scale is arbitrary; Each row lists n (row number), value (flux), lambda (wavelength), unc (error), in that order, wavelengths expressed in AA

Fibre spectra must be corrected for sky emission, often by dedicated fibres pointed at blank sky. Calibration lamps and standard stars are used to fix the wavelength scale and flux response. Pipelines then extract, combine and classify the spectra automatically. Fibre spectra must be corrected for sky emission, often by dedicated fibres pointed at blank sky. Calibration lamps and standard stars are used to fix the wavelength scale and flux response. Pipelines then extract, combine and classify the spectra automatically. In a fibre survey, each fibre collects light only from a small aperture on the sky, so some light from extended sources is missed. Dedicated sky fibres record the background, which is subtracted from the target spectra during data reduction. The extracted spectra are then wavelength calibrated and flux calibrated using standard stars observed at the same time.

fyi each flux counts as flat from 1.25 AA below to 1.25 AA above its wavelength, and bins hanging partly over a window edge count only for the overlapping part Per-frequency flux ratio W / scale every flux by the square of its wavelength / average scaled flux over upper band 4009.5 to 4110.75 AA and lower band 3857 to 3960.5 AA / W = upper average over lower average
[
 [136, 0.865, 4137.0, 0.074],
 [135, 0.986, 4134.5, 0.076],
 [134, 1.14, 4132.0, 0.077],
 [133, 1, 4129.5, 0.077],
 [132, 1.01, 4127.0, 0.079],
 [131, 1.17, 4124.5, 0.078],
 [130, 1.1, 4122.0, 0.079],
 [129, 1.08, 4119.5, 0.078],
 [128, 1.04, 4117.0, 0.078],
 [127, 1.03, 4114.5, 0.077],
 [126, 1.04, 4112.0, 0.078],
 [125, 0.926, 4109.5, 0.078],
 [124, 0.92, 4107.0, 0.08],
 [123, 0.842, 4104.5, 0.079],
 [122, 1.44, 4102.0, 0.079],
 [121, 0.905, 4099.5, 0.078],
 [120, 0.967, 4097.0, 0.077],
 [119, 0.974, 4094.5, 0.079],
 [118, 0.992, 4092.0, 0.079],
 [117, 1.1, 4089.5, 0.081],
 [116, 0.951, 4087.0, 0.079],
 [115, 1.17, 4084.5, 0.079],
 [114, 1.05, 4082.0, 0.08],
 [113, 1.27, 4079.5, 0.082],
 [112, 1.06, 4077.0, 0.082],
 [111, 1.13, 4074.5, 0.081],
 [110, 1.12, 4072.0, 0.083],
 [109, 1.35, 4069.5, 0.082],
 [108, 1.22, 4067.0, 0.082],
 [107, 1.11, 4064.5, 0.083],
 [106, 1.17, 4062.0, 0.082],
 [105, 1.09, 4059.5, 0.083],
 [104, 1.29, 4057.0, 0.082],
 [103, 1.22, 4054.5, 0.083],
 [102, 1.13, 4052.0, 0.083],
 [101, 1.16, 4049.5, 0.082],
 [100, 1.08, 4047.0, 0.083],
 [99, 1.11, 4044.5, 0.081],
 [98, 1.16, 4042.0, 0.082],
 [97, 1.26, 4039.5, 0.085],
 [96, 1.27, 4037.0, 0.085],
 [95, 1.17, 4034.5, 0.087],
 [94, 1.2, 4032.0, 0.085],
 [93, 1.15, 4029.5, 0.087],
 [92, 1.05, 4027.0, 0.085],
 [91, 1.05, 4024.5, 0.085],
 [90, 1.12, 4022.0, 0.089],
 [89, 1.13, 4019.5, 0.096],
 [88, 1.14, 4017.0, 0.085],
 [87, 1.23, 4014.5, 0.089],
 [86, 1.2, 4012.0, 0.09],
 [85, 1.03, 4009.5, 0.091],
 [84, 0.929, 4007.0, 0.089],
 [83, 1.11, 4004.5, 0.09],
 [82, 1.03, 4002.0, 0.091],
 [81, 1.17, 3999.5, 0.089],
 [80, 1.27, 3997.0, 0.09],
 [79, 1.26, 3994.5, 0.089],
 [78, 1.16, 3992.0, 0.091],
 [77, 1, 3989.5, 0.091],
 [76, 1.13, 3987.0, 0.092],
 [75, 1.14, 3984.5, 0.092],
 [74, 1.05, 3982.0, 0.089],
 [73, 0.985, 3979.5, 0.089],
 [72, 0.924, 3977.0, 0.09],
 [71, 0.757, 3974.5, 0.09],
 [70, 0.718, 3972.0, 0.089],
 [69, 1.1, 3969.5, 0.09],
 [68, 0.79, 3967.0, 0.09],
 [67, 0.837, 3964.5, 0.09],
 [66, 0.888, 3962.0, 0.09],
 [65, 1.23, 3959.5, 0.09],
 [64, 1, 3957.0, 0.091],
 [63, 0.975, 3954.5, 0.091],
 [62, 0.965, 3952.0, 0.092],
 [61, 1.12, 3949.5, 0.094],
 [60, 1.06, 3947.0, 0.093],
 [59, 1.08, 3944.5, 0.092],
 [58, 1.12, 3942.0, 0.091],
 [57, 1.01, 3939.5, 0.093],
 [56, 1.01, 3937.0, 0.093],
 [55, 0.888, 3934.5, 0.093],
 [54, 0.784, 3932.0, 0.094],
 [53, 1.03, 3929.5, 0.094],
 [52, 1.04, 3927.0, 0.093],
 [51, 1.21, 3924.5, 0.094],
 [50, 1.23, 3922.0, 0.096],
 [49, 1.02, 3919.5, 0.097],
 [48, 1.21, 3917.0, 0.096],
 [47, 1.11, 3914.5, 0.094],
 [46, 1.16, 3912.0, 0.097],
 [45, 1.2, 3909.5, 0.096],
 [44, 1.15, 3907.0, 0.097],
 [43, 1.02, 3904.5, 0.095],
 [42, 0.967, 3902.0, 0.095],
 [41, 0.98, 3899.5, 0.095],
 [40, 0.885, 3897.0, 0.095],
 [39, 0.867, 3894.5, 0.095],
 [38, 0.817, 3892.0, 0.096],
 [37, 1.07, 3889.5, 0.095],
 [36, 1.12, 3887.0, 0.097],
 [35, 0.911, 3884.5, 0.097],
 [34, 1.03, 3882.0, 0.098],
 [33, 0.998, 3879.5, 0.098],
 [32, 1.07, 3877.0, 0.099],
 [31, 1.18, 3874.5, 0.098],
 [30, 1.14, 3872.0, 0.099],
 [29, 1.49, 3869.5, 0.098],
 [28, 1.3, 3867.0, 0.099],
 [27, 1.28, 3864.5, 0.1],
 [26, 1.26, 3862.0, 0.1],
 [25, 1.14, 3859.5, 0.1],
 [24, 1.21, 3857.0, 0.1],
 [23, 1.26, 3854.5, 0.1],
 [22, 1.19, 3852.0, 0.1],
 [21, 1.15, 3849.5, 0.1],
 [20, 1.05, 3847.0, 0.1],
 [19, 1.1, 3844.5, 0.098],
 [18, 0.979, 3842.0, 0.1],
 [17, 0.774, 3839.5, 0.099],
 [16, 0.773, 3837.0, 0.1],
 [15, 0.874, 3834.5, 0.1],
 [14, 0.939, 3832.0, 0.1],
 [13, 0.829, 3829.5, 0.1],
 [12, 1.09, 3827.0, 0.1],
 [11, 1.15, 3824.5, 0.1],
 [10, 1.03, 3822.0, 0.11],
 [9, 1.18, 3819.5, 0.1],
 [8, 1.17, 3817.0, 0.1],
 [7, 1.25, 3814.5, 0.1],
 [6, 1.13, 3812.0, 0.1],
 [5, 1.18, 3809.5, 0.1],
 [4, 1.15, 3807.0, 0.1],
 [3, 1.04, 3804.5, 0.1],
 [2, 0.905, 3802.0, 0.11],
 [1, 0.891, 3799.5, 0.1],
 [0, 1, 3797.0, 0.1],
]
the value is 1.1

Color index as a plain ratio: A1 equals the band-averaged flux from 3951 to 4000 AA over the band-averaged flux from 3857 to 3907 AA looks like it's 0.9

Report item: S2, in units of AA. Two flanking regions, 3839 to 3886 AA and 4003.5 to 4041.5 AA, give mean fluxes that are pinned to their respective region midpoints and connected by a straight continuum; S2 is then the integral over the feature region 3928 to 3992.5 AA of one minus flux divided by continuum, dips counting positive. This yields 8.4 AA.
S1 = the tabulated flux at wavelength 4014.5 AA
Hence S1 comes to 1.23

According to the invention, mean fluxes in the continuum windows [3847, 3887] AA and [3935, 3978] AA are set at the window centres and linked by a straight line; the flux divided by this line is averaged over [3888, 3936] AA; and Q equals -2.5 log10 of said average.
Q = 0.04 mag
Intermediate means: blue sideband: 1.17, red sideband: 0.974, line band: 1.03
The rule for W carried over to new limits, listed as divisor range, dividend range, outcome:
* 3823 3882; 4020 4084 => 1.17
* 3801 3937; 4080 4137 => 1.09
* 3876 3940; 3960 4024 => 1.06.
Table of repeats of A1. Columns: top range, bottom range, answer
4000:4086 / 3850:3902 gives 1.03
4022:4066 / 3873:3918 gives 1.11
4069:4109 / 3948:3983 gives 1.12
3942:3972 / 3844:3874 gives 0.82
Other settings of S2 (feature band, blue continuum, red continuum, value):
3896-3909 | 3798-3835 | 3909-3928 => 1.36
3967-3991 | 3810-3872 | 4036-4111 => 3.06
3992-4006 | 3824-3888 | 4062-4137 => -1.11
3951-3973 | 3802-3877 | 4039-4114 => 3.17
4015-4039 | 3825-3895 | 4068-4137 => -1.89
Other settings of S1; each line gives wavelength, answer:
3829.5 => 0.829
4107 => 0.92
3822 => 1.03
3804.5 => 1.04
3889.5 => 1.07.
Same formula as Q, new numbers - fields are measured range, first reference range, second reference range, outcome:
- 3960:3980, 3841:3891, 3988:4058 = 0.28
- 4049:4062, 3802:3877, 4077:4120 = -0.12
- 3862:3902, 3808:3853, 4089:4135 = -0.03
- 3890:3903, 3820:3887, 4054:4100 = 0.20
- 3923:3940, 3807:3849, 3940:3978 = -0.01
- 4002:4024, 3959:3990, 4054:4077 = -0.05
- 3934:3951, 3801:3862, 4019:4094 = 0.06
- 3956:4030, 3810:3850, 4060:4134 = 0.01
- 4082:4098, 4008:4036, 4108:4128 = 0.05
